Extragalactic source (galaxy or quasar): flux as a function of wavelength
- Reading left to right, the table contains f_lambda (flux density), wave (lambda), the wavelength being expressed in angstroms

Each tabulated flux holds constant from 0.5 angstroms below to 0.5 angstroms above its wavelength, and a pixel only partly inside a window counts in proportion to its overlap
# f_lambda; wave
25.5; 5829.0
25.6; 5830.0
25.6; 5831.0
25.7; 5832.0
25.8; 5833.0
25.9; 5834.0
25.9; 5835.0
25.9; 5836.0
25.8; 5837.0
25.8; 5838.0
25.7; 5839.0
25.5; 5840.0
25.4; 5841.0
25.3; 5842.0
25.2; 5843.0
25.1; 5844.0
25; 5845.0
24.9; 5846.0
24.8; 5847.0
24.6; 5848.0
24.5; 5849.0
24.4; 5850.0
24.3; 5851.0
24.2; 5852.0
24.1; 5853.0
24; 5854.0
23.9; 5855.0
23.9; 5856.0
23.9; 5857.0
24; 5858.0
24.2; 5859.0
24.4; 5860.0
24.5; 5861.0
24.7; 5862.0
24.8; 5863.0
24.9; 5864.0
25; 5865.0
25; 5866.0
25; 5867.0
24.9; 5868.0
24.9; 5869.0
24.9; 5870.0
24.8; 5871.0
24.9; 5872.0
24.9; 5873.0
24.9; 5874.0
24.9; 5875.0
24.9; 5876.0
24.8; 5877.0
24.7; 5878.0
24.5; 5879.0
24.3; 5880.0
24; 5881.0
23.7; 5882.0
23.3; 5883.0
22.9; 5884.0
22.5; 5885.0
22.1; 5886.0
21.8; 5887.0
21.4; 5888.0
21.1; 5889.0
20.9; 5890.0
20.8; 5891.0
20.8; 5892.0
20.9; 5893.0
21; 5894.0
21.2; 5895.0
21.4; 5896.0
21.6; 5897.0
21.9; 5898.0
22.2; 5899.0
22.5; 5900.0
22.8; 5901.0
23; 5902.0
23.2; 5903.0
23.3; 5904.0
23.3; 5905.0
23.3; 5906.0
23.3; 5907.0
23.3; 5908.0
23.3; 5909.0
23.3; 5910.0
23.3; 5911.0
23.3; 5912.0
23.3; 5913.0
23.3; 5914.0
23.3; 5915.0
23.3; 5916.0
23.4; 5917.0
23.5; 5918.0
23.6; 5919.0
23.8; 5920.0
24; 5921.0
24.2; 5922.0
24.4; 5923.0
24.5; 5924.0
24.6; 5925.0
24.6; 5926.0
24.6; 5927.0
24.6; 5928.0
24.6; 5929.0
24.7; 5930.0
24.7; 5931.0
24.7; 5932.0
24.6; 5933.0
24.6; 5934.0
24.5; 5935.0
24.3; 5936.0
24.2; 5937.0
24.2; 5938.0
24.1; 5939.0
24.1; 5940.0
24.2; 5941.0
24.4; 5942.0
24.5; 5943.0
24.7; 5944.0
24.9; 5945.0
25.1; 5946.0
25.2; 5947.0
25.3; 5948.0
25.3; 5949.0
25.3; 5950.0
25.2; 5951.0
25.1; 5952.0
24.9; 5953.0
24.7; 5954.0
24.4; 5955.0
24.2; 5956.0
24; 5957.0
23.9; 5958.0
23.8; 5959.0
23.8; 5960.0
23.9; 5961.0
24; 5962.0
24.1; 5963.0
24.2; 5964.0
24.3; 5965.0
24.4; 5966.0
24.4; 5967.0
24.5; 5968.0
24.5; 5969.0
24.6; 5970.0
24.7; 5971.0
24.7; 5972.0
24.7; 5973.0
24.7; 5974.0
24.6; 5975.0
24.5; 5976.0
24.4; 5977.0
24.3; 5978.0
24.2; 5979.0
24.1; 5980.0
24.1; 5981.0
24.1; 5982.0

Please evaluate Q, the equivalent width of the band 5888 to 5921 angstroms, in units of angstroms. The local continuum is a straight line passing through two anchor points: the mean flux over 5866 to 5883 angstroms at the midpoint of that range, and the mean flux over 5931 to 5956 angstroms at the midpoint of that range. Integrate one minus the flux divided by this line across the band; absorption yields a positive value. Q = 2.8 angstroms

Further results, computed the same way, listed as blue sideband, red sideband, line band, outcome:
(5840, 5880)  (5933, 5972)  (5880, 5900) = 2.2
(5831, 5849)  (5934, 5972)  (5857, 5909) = 3.5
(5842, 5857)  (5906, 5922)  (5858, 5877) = -0.5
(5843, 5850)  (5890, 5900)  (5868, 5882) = -1.2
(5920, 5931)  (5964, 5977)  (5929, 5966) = 0.0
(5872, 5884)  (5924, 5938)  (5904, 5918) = 0.7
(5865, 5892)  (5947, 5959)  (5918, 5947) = 0.0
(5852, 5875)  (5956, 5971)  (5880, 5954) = 2.5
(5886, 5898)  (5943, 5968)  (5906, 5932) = -1.4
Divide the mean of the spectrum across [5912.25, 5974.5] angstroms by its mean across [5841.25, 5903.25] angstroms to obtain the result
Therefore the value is 1.03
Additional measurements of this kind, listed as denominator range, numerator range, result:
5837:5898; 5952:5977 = 1.02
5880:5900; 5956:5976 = 1.11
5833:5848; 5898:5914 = 0.91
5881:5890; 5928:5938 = 1.10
